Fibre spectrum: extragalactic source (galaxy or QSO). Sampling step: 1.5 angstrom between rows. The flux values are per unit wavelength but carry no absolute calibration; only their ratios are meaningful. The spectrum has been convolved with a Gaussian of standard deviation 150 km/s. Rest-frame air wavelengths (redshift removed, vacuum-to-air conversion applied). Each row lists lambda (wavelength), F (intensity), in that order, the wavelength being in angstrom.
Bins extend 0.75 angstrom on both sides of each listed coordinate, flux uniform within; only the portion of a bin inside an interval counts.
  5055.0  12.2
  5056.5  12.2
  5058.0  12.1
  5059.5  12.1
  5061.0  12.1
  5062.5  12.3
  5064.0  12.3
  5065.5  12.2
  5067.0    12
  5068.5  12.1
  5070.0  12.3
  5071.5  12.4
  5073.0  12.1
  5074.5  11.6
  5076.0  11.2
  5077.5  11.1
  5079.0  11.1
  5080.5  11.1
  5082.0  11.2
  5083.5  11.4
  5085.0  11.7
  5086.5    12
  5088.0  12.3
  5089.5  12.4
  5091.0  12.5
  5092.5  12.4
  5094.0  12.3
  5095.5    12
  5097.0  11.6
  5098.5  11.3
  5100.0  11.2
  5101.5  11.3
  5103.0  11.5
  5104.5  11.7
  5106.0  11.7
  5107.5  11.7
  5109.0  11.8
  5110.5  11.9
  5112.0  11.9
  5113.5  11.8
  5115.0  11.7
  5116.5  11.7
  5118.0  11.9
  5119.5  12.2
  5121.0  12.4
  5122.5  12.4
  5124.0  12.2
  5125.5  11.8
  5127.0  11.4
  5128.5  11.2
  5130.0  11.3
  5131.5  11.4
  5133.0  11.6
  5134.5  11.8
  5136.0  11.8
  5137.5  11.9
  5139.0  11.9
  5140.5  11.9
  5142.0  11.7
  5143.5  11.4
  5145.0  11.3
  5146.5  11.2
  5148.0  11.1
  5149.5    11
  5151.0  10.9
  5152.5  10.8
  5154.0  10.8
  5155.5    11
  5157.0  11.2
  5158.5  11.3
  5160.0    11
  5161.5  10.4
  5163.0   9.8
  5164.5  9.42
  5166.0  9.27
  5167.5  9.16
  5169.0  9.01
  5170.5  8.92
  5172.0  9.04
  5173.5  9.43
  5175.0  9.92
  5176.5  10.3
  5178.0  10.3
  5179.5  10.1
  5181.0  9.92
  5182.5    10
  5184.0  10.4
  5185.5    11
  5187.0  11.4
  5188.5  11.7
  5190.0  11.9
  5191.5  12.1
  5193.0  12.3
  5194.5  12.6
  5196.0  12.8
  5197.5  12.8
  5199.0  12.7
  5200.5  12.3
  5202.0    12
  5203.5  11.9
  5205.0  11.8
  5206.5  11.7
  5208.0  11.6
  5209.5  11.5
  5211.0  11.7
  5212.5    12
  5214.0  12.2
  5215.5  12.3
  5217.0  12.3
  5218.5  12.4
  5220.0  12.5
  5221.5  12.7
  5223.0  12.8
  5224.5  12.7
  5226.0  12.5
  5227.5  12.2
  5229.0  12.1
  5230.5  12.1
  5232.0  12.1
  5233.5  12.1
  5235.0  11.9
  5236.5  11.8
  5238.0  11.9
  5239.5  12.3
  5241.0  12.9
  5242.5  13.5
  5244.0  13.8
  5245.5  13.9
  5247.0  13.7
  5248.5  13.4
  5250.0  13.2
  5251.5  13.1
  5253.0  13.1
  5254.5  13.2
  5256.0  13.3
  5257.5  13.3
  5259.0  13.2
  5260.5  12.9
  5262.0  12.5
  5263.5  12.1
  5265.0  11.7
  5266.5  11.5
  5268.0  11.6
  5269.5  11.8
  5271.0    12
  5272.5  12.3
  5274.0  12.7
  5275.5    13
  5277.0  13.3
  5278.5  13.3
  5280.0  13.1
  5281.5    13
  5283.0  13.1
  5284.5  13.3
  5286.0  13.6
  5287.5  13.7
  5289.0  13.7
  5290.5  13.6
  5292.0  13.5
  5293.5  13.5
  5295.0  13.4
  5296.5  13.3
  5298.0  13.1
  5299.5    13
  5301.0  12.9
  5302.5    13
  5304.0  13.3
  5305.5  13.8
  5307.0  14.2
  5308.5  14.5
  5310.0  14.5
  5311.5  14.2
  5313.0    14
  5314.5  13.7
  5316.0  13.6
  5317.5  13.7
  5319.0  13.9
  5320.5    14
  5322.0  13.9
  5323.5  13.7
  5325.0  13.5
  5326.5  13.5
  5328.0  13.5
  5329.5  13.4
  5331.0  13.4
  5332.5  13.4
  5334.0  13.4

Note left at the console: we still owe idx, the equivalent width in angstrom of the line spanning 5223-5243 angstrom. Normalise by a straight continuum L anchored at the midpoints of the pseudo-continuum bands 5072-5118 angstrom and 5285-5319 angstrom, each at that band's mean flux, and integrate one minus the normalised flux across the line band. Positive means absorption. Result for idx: 1.0 angstrom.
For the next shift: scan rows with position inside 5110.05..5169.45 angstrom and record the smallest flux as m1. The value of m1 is 9.01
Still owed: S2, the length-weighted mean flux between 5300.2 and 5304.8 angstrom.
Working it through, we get 13.1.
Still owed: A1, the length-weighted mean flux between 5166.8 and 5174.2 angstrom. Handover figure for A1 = 9.11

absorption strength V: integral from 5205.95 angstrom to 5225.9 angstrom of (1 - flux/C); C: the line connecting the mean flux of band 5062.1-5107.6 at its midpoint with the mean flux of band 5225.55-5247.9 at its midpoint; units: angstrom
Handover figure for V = 0.5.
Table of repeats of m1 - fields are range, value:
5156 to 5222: 8.92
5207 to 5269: 11.5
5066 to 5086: 11.1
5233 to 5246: 11.8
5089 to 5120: 11.2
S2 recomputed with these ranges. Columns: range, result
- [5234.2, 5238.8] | 11.9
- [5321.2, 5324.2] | 13.8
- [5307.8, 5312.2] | 14.4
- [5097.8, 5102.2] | 11.3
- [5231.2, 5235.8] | 12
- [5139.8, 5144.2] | 11.7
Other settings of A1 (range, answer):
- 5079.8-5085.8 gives 11.4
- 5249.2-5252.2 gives 13.2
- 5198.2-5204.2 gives 12.2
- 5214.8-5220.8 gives 12.4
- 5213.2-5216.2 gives 12.2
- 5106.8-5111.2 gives 11.8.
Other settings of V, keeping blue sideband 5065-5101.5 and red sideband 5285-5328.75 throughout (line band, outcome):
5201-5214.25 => 1.0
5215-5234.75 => 0.9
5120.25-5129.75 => 0.2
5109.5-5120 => 0.2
